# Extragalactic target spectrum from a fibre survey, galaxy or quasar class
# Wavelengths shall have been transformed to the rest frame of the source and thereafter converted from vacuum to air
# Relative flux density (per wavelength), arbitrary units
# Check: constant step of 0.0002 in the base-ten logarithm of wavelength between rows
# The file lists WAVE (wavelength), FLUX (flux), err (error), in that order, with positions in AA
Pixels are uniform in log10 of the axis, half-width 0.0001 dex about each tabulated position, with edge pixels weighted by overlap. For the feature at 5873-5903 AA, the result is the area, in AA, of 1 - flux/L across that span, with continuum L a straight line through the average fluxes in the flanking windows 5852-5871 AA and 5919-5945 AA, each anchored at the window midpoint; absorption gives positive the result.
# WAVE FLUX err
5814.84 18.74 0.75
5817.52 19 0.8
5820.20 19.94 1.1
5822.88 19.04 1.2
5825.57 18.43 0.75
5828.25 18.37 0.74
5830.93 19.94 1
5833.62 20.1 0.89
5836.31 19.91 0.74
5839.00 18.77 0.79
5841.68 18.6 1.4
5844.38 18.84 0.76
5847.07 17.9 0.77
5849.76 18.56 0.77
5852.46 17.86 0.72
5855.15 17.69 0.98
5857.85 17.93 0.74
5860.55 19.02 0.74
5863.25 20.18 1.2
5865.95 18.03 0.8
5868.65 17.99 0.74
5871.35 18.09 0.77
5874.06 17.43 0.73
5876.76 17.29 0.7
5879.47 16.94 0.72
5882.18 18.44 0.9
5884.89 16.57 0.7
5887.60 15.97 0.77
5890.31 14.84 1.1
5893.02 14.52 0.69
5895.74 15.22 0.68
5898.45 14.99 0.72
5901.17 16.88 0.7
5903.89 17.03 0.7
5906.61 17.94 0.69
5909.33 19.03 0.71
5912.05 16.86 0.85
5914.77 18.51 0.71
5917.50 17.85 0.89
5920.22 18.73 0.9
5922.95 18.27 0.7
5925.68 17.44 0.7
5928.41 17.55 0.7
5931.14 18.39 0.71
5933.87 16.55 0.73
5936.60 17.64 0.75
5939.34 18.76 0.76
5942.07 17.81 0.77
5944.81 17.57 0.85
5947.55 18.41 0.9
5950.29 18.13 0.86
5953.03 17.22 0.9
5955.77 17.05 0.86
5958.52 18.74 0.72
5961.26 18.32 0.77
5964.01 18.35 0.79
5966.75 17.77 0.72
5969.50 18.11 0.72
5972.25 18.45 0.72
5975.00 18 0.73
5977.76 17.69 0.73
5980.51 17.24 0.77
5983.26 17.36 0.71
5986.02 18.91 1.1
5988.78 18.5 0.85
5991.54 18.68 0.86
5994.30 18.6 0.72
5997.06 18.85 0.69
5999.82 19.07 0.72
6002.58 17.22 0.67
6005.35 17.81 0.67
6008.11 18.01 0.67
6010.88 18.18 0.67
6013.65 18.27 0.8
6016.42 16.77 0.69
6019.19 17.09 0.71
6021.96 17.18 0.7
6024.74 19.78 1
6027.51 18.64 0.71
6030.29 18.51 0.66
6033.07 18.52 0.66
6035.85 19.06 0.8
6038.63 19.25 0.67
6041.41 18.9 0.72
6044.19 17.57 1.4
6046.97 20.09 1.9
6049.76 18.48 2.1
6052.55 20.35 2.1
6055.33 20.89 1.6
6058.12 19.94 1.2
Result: 3.2 AA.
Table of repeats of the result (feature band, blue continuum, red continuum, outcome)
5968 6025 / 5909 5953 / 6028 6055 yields 1.63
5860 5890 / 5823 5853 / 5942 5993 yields 1.54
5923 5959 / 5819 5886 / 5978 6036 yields 1.02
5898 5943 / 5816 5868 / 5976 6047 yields 2.07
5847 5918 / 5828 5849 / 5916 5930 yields 4.34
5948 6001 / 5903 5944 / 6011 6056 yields 0.27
